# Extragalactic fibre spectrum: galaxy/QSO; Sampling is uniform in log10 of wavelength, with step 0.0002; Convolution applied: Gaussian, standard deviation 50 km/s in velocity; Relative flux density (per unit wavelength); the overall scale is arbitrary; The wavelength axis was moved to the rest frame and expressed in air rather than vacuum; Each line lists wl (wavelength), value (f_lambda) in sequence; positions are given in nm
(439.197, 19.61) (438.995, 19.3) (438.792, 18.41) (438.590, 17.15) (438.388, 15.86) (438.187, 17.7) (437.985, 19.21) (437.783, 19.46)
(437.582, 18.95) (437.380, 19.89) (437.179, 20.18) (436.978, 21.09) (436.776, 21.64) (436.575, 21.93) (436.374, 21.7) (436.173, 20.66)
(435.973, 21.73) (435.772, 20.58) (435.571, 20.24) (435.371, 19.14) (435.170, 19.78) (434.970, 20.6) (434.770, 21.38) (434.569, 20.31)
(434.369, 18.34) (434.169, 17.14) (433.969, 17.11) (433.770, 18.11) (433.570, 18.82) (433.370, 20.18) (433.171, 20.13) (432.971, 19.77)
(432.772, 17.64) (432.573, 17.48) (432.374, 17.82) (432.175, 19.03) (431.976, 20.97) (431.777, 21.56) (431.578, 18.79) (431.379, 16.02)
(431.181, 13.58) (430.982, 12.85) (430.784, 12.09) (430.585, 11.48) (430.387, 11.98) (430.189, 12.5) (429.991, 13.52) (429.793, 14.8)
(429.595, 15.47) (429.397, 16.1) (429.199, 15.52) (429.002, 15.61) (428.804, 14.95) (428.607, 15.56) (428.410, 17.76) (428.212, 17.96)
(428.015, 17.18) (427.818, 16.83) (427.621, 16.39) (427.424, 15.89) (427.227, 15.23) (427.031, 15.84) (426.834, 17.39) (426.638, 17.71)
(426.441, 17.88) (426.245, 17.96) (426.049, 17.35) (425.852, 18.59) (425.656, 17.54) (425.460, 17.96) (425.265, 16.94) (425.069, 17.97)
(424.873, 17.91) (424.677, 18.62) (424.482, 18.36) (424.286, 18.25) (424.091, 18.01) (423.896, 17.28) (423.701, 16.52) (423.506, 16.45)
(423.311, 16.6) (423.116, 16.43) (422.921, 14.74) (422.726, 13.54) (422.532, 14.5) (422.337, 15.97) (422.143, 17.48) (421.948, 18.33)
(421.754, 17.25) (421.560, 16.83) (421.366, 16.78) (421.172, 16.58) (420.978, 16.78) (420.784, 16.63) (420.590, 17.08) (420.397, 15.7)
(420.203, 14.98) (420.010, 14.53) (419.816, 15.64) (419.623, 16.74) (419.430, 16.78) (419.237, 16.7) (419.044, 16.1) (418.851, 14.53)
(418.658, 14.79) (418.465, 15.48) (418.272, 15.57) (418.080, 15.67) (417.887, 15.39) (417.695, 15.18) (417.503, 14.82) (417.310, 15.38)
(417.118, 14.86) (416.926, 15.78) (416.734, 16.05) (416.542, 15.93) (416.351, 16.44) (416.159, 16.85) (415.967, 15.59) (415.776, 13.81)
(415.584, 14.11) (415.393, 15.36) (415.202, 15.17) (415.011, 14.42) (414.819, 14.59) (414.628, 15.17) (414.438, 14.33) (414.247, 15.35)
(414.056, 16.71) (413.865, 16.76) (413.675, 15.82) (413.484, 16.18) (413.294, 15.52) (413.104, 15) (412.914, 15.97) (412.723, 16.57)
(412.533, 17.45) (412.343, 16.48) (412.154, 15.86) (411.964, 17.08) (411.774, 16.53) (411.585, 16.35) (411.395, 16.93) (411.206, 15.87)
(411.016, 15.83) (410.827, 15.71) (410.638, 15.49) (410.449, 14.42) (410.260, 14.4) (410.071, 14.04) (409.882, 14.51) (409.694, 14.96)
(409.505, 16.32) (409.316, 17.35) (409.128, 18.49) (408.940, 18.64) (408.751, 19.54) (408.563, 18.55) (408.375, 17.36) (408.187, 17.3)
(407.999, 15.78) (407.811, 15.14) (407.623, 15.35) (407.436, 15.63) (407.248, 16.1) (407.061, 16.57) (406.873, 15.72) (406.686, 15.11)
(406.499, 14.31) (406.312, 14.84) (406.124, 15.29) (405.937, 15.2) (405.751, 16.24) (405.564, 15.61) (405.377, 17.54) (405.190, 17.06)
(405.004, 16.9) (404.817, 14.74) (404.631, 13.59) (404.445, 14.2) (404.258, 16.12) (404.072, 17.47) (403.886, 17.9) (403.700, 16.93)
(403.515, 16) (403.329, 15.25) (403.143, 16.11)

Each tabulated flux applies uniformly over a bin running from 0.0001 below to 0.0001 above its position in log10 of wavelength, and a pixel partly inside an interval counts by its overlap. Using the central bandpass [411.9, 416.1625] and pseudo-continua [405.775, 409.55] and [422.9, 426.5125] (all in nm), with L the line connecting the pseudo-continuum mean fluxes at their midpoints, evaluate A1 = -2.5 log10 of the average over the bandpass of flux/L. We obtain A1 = 0.08 mag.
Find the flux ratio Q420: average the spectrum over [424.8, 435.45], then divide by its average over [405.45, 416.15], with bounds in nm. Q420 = 1.08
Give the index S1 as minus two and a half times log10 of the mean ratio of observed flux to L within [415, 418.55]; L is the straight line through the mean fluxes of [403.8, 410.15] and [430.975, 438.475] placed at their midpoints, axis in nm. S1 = 0.12 mag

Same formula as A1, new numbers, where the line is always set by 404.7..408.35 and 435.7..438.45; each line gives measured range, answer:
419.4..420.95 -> 0.11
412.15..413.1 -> 0.02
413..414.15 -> 0.05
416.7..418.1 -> 0.13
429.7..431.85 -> 0.32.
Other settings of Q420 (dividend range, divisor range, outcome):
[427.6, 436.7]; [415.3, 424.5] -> 1.10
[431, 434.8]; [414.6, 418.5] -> 1.21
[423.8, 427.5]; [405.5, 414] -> 1.09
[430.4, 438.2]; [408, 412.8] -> 1.14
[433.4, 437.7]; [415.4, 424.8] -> 1.24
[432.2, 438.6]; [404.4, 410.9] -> 1.22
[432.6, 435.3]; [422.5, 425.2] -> 1.13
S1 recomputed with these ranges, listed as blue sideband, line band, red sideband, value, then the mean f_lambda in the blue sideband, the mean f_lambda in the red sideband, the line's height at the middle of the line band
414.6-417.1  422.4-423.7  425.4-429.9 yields 0.05 mag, 15.3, 16.7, 16.1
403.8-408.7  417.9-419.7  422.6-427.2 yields 0.07 mag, 16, 17.2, 16.8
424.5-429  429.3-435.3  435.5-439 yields 0.08 mag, 17.1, 19.8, 18.5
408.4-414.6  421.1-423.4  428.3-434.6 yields 0.01 mag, 16.2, 16.6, 16.4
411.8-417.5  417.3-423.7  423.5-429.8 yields 0.02 mag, 15.7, 17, 16.3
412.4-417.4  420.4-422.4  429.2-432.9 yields -0.08 mag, 15.6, 15.8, 15.7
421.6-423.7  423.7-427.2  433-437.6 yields -0.04 mag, 16.2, 20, 17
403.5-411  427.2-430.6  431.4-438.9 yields 0.21 mag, 16.1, 19.4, 18.7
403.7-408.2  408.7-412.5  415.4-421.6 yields -0.03 mag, 15.8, 15.7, 15.8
